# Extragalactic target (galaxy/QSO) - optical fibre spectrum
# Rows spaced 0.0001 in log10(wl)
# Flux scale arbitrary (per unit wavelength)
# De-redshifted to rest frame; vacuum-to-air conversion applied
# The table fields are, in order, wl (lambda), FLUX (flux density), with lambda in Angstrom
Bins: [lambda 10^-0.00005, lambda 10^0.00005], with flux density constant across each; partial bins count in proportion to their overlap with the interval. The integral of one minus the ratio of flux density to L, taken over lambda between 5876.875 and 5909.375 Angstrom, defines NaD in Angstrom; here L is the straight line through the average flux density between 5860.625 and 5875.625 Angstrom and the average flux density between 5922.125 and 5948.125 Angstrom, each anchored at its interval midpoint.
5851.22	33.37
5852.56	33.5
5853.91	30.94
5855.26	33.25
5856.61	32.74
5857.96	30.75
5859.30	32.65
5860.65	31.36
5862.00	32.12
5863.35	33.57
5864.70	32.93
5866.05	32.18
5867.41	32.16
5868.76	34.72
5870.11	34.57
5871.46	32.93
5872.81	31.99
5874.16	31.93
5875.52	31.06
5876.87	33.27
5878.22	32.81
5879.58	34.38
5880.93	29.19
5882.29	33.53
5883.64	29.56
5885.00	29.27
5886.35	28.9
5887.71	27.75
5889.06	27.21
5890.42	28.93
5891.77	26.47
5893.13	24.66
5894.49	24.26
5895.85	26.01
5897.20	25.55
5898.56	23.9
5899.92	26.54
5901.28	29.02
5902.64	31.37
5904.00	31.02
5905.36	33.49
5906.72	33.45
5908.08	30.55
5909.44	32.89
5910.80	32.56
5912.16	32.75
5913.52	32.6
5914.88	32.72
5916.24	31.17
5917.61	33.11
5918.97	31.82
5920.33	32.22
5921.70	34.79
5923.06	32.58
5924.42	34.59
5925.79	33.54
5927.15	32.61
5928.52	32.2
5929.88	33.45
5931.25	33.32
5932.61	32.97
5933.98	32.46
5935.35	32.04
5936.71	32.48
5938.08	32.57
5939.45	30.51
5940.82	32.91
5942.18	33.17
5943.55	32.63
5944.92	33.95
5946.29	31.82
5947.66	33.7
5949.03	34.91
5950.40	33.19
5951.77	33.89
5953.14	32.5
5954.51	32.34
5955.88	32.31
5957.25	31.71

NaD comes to 3.5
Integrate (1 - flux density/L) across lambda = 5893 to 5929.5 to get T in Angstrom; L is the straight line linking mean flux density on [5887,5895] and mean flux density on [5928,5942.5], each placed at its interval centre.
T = -1.9 Angstrom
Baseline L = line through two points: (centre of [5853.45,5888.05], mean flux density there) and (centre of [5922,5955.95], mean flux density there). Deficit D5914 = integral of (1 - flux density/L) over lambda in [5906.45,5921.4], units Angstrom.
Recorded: 0.1 Angstrom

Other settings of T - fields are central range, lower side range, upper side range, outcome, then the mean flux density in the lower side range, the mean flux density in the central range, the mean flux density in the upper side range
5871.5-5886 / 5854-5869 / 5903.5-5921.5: 0.3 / 32.4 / 31.7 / 32.4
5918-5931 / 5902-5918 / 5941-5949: -0.2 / 32.3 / 33.1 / 33.2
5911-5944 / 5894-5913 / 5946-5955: -1.3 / 29.6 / 32.7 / 33.3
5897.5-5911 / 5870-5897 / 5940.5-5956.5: 0.3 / 29.8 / 30.3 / 33.1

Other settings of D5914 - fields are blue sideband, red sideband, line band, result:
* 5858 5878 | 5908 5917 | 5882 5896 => 2.0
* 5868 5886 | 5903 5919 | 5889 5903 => 2.5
